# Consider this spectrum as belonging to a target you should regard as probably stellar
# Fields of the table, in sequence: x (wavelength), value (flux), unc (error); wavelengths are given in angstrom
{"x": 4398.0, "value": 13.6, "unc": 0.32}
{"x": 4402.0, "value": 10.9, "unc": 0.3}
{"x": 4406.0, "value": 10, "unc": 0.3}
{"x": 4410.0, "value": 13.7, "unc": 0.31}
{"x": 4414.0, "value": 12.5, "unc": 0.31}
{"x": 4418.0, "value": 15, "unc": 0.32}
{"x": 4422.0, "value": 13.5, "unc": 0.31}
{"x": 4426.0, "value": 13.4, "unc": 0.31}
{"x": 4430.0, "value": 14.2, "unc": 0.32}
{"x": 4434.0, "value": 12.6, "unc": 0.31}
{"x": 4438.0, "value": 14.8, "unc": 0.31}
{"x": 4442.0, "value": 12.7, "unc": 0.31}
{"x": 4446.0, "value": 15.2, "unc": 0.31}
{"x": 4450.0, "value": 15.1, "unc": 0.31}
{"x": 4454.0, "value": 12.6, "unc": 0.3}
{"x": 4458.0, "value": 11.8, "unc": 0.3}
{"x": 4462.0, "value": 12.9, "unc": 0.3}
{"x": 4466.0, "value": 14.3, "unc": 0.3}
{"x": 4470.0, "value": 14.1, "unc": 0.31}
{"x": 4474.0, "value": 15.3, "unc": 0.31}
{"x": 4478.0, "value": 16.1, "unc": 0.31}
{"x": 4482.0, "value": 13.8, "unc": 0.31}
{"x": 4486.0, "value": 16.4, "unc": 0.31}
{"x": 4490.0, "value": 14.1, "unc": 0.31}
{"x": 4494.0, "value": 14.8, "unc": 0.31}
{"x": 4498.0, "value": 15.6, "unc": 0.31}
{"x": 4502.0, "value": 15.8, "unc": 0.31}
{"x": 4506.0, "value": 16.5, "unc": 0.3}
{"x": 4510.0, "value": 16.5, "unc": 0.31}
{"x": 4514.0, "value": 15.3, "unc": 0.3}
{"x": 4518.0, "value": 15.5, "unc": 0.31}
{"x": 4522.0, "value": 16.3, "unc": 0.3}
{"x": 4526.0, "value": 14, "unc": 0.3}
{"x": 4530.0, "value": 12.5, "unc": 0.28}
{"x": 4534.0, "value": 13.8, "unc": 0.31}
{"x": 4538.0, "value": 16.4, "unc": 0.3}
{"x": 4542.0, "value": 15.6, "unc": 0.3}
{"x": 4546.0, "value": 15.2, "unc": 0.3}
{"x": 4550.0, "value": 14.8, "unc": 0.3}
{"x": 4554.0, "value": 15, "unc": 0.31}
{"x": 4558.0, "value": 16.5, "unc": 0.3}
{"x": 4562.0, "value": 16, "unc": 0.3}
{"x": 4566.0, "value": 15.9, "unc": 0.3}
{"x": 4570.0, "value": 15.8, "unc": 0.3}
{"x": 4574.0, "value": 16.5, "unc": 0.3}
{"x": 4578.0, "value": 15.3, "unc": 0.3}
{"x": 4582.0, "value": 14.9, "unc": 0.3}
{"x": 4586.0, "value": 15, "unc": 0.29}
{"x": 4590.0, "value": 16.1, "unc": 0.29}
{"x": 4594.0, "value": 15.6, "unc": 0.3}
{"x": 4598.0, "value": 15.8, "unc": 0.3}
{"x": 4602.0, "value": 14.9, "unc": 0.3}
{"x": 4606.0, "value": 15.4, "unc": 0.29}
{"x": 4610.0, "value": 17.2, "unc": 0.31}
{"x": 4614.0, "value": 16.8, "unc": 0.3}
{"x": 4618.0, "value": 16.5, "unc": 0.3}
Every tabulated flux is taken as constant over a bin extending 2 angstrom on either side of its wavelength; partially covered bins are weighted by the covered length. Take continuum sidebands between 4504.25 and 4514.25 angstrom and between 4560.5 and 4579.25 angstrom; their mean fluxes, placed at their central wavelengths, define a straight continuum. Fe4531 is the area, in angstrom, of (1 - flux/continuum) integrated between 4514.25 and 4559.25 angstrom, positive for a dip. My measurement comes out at 2.9 angstrom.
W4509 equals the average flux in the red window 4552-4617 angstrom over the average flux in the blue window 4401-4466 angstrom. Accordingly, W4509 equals 1.19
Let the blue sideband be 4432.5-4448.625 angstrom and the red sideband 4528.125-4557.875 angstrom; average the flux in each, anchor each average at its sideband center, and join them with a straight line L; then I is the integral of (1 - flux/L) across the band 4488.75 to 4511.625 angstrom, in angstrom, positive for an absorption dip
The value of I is -1.7 angstrom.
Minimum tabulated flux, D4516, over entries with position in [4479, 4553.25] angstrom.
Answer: 12.5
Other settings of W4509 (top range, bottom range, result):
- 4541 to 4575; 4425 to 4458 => 1.14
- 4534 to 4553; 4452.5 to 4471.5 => 1.16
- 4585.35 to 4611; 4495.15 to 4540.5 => 1.03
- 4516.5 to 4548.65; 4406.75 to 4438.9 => 1.10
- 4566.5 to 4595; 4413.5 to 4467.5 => 1.14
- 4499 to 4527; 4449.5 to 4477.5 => 1.14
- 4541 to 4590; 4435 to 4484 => 1.11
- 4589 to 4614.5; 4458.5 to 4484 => 1.12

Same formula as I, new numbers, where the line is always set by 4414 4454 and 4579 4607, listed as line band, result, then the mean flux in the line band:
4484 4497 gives -0.6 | 15.1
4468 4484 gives -0.6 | 14.8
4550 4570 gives -0.9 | 15.7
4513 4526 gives -0.7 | 15.5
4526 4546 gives 0.4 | 14.6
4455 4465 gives 1.1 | 12.6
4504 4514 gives -1.1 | 16.3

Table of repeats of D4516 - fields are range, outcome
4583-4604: 14.9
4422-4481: 11.8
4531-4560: 13.8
